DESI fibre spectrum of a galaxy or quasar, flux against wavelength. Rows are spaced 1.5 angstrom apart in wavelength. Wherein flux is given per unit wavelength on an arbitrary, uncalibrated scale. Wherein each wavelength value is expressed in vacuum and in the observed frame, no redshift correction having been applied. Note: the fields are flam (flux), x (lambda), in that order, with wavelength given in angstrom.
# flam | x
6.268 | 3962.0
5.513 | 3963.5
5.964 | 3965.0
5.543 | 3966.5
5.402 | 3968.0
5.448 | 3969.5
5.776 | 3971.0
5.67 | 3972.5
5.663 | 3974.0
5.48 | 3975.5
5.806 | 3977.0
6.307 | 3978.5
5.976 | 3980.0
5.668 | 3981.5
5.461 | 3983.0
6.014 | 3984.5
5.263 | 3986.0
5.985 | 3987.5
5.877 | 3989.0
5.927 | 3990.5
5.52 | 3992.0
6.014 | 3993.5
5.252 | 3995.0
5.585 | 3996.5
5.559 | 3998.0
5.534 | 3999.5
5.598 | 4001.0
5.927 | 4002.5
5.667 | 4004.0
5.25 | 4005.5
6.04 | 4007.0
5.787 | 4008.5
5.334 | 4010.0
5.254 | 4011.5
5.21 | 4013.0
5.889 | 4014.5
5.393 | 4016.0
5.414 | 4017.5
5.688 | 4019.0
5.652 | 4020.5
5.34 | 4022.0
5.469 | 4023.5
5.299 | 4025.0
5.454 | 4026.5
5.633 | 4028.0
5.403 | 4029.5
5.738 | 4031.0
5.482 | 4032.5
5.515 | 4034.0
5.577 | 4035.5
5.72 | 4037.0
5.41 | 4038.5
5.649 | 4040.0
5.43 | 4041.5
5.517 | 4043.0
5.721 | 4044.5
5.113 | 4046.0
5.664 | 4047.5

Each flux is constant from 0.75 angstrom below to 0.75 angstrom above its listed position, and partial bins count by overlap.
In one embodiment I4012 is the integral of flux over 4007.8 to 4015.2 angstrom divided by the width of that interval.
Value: 5.49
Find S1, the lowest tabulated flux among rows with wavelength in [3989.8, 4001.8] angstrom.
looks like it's 5.252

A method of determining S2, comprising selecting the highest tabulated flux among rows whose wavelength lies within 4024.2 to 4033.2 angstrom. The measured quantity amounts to 5.738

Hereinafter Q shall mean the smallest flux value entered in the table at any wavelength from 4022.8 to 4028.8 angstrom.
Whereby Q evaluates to 5.299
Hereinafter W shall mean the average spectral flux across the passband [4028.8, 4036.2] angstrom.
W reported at 5.54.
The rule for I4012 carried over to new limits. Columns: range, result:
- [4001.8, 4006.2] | 5.62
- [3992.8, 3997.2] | 5.61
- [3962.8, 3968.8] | 5.6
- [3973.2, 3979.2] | 5.81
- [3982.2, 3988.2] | 5.68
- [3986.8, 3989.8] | 5.93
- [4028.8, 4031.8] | 5.57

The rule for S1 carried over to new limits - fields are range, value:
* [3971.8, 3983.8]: 5.461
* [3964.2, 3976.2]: 5.402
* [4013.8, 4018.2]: 5.393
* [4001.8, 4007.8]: 5.25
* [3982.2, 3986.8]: 5.263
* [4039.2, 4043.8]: 5.43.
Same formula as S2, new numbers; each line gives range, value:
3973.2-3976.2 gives 5.663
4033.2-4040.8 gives 5.72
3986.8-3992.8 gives 5.985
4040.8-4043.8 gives 5.517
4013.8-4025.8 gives 5.889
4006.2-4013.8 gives 6.04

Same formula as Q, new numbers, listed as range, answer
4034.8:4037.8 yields 5.577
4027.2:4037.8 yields 5.403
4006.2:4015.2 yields 5.21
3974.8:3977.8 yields 5.48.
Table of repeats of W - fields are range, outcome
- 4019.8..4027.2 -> 5.44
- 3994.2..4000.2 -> 5.49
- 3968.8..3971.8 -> 5.62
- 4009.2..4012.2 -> 5.3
